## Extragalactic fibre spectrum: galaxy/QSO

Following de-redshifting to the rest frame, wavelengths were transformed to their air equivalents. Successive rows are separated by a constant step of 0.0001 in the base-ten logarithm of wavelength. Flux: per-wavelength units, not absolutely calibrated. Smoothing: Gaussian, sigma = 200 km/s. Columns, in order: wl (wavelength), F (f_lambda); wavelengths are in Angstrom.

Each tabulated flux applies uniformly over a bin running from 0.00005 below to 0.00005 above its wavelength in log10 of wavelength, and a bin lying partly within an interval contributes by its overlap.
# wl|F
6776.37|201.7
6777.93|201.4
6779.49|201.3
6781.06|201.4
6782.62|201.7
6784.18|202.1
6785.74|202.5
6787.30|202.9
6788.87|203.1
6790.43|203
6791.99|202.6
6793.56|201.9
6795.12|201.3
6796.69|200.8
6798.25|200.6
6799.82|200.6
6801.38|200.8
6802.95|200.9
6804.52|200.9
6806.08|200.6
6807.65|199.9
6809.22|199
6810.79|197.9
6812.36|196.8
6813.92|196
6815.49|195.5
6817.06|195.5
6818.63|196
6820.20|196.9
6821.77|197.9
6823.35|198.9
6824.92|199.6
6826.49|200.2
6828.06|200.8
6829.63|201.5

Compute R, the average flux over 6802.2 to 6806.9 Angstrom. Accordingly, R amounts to 201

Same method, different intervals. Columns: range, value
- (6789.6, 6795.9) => 202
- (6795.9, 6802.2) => 201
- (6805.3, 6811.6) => 199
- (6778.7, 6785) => 202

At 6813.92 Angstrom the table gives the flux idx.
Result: 196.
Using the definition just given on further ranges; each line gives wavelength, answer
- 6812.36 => 196.8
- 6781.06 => 201.4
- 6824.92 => 199.6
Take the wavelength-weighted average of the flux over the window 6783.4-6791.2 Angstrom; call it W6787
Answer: 203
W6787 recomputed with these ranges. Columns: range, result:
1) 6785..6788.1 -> 202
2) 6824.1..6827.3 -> 200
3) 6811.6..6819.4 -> 196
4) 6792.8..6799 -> 201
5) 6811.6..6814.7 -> 197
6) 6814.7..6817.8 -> 195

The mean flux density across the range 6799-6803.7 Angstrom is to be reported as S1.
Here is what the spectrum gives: 201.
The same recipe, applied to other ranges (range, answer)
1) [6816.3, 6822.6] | 196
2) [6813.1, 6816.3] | 196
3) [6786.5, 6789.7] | 203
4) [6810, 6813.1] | 197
